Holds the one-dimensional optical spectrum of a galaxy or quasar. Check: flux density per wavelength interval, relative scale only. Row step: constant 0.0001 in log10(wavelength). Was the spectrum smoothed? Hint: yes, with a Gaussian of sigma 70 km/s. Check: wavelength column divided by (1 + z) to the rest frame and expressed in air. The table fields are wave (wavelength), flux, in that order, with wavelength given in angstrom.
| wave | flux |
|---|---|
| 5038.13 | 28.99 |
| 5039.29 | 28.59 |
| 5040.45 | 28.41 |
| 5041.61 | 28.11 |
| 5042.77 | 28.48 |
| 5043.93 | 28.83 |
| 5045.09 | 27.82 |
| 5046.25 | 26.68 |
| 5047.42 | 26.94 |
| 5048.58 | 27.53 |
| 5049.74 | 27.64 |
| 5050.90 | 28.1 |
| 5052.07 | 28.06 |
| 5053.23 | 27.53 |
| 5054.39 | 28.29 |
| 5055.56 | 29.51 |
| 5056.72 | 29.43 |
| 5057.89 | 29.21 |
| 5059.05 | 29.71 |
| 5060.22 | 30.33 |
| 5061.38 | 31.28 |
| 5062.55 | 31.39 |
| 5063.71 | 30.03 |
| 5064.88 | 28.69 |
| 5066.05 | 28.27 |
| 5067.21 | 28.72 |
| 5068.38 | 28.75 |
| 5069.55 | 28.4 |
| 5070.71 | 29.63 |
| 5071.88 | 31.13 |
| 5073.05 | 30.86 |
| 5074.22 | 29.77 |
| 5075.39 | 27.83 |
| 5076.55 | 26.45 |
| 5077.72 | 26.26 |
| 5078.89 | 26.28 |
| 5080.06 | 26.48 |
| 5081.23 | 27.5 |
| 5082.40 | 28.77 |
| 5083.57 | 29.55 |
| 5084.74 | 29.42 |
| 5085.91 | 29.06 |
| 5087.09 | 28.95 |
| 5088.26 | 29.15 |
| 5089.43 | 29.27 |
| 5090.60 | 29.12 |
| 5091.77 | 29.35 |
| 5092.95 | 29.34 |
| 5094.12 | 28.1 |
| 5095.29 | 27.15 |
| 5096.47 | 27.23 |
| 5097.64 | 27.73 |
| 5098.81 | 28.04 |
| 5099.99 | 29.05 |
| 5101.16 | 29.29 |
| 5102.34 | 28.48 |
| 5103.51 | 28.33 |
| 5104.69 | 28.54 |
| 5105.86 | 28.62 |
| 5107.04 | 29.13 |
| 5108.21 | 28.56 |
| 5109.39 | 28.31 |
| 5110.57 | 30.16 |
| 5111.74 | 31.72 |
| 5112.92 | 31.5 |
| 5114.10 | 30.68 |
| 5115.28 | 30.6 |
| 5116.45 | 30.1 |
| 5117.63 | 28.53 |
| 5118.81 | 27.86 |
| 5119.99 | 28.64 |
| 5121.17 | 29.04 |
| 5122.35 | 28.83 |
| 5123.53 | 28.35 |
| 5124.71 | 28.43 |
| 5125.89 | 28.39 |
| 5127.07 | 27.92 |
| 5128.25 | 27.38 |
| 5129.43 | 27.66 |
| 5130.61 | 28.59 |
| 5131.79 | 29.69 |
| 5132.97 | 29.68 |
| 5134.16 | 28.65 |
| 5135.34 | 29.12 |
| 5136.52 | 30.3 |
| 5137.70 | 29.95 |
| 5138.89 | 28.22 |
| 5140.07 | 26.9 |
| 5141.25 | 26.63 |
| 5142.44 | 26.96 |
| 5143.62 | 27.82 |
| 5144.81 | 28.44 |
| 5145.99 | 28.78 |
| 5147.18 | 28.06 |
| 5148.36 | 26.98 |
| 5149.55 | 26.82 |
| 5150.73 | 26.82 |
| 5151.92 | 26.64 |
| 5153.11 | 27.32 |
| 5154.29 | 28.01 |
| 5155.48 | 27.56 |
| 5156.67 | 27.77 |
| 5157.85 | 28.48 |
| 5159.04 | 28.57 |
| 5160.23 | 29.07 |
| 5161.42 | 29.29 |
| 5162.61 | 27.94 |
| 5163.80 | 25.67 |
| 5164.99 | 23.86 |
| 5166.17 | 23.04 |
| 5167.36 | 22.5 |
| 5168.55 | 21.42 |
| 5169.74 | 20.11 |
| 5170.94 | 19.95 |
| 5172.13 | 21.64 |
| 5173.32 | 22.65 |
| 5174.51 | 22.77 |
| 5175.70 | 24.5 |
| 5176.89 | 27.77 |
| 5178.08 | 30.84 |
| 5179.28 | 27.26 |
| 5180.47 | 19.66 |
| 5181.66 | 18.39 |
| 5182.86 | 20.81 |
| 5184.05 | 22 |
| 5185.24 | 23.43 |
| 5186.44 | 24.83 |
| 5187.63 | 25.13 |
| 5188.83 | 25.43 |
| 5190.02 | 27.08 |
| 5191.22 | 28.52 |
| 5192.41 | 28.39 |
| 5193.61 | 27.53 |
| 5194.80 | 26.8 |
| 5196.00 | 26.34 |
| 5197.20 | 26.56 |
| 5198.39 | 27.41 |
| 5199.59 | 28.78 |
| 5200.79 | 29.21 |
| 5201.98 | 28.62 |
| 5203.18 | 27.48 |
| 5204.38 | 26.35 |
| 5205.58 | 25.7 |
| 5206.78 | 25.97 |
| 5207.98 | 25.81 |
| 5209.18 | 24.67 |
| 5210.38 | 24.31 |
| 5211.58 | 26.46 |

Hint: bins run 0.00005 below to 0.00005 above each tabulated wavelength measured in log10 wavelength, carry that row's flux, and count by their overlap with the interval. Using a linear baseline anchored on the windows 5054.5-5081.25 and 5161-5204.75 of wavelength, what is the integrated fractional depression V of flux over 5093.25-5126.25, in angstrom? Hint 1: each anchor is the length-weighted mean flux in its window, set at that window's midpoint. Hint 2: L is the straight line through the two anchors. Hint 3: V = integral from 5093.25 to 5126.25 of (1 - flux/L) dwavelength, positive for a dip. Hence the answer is -1.6 angstrom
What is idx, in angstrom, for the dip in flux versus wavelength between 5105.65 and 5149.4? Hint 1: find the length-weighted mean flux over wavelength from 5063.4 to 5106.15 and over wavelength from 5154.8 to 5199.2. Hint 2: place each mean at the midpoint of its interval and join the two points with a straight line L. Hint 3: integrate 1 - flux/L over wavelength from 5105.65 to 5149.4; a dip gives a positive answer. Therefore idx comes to -2.9 angstrom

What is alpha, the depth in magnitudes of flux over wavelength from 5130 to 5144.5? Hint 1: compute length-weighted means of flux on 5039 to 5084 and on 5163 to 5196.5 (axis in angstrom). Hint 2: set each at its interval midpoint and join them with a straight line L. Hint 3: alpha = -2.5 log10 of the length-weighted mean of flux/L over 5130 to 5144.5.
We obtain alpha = -0.11 mag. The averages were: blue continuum 28.6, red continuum 24.2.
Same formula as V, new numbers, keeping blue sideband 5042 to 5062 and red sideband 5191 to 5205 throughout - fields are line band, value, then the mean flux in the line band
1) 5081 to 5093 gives -0.3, 29.1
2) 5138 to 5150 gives 0.2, 27.6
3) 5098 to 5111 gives -0.2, 28.7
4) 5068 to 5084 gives 0.0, 28.4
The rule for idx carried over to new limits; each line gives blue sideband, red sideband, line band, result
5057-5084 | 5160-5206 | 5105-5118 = -1.1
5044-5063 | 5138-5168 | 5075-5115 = -0.9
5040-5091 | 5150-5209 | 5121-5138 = -1.1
